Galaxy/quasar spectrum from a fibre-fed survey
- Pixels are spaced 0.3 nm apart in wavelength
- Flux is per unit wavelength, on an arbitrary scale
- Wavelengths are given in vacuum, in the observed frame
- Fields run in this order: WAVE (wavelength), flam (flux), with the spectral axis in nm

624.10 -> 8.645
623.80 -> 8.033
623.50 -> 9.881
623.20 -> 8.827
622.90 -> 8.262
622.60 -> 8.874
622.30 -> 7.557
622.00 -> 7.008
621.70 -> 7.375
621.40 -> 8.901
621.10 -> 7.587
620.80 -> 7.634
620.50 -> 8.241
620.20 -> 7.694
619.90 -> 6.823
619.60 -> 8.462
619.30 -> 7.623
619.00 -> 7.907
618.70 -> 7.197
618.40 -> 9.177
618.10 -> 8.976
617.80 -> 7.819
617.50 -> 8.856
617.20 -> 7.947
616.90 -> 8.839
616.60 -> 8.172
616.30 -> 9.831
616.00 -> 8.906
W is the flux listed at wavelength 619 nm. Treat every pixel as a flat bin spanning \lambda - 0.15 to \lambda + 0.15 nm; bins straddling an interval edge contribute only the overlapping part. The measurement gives 7.907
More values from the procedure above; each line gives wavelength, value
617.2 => 7.947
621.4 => 8.901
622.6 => 8.874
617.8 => 7.819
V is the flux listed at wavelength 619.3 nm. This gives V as 7.623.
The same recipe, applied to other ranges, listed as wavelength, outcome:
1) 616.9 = 8.839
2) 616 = 8.906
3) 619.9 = 6.823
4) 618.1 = 8.976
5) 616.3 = 9.831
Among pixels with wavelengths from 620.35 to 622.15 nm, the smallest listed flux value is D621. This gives 7.008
